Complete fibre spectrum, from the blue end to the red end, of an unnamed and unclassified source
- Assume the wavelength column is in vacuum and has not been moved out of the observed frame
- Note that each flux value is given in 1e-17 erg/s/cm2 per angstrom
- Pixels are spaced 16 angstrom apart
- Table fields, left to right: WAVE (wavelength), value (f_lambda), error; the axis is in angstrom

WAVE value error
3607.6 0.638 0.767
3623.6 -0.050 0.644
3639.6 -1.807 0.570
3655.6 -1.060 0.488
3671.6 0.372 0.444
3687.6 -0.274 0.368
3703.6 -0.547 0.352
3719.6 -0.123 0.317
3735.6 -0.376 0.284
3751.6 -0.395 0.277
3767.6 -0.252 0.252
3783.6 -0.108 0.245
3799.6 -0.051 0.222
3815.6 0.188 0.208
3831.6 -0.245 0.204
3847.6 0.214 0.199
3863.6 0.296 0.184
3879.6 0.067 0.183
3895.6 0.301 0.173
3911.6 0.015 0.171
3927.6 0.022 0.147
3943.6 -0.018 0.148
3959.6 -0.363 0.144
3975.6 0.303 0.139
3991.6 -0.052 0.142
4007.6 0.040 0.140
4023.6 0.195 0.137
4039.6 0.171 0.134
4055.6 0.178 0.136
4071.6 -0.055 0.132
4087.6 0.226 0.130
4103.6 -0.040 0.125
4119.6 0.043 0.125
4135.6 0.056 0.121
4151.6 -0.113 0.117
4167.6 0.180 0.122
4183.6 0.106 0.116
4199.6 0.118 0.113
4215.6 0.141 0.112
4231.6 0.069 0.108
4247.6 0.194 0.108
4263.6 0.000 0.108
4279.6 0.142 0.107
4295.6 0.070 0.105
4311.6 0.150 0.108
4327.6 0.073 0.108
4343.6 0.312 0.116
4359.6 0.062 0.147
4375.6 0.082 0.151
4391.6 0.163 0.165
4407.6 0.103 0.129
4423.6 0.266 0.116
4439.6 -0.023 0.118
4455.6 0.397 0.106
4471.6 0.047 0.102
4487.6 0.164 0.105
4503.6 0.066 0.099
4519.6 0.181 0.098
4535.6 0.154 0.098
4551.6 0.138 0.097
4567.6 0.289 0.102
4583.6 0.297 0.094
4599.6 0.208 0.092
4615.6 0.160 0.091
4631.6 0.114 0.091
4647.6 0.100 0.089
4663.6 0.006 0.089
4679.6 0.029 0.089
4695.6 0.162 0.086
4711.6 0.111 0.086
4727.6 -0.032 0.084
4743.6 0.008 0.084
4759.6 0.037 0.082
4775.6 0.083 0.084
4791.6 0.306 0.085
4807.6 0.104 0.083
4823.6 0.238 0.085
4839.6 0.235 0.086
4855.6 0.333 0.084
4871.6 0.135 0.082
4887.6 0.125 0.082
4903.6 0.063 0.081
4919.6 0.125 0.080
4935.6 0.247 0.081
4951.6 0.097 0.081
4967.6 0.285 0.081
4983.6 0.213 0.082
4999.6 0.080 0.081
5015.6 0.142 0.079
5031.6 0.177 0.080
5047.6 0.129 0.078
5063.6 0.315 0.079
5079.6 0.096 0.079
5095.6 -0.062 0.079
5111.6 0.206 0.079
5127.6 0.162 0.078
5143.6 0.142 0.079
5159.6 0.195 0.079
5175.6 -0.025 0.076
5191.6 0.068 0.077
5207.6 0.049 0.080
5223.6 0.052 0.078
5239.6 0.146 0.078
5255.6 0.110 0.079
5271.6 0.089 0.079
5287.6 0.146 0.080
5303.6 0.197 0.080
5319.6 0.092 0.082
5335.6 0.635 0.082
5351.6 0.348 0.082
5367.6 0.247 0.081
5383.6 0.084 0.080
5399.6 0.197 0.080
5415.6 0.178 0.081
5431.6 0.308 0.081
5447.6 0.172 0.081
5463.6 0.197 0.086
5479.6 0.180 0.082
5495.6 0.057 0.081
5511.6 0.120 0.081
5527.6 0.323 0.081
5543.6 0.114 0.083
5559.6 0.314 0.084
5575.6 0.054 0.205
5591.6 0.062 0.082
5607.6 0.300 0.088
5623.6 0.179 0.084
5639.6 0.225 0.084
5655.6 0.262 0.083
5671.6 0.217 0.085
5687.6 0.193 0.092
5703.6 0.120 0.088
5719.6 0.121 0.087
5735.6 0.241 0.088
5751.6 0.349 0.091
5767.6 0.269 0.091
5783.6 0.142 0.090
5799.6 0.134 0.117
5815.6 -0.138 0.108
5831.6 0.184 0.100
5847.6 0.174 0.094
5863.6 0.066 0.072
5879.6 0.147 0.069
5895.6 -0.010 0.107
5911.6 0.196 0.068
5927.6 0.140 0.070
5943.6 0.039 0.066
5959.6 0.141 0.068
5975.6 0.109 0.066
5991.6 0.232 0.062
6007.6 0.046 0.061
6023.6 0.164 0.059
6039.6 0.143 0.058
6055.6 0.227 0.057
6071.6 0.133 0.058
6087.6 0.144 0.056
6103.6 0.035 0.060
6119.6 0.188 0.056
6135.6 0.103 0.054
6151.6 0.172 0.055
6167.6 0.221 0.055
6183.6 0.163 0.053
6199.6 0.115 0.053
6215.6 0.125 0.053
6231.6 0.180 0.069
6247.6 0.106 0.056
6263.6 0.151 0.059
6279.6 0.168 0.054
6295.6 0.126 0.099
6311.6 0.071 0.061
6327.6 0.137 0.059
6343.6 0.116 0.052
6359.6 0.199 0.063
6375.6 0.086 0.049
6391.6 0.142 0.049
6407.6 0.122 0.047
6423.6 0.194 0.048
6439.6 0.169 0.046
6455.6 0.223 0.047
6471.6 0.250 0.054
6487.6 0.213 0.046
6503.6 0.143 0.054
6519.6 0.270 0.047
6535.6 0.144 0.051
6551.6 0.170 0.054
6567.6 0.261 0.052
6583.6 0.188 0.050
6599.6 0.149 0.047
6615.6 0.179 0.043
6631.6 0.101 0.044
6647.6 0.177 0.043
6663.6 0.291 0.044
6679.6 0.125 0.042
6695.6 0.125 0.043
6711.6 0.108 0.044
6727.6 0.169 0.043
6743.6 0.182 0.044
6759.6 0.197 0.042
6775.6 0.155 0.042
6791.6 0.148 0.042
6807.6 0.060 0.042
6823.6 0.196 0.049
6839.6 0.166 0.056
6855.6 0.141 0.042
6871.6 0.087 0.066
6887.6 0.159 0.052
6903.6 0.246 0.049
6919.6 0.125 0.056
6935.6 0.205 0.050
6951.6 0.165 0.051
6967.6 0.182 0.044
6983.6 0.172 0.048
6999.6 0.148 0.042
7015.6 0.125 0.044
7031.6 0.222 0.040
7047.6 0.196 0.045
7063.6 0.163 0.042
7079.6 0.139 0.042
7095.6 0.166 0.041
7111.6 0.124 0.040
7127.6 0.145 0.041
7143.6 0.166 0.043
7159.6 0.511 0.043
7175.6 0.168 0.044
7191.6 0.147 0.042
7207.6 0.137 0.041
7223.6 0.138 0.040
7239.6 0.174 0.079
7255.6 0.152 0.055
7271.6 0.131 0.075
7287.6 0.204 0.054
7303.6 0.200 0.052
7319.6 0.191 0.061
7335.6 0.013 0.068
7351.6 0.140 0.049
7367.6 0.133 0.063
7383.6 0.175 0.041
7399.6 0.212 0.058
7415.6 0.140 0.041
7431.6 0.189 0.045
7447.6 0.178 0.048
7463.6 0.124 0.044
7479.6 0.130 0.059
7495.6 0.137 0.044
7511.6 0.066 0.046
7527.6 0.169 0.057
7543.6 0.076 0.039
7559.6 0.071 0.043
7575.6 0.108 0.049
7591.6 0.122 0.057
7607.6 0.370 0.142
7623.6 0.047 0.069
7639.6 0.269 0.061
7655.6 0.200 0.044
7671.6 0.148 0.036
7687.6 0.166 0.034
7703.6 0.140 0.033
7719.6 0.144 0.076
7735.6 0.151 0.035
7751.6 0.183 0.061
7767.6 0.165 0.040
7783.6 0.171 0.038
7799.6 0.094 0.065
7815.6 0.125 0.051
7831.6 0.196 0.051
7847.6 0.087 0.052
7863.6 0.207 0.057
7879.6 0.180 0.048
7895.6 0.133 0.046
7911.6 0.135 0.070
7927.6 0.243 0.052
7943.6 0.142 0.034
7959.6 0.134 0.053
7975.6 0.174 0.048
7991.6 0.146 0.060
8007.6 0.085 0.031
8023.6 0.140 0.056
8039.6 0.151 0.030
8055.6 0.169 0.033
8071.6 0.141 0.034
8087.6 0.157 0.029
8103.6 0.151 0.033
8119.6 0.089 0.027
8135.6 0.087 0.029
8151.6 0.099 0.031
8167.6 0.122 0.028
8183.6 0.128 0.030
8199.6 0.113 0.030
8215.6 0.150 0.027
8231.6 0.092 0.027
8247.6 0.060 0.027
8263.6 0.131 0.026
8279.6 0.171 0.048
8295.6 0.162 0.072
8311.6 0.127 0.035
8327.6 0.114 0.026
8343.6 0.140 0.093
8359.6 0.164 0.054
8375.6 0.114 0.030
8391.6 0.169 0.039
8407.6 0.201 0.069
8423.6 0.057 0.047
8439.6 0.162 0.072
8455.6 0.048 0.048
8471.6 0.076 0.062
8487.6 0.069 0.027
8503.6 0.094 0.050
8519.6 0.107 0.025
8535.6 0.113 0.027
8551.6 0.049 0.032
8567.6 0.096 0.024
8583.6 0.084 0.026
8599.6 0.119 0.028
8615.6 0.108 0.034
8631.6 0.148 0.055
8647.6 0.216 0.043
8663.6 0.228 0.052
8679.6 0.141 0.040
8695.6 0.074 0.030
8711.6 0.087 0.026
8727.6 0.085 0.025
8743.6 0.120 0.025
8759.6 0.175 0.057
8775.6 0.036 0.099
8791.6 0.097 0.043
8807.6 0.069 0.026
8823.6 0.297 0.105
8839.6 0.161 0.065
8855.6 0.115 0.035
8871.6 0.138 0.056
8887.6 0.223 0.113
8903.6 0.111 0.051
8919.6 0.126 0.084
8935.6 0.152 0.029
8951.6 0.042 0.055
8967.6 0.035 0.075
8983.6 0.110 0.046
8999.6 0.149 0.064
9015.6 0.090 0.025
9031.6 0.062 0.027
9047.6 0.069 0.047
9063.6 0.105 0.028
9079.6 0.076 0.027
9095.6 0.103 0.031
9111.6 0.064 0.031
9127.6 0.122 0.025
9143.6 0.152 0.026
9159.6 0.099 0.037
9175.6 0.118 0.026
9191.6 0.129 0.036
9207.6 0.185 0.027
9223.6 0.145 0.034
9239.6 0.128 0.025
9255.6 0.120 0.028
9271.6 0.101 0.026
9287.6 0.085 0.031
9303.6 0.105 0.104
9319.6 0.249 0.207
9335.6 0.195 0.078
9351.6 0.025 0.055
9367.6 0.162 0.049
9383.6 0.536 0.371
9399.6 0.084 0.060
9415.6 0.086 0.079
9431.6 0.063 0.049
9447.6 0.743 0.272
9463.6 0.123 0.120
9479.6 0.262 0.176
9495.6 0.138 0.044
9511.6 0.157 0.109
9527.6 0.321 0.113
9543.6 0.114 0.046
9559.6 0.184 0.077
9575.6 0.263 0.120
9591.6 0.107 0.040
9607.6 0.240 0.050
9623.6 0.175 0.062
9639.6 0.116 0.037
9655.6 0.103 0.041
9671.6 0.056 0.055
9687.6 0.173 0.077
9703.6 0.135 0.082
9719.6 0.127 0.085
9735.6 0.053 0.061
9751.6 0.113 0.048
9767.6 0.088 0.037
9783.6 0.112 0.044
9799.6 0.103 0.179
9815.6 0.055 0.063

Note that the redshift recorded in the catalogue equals 0.430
